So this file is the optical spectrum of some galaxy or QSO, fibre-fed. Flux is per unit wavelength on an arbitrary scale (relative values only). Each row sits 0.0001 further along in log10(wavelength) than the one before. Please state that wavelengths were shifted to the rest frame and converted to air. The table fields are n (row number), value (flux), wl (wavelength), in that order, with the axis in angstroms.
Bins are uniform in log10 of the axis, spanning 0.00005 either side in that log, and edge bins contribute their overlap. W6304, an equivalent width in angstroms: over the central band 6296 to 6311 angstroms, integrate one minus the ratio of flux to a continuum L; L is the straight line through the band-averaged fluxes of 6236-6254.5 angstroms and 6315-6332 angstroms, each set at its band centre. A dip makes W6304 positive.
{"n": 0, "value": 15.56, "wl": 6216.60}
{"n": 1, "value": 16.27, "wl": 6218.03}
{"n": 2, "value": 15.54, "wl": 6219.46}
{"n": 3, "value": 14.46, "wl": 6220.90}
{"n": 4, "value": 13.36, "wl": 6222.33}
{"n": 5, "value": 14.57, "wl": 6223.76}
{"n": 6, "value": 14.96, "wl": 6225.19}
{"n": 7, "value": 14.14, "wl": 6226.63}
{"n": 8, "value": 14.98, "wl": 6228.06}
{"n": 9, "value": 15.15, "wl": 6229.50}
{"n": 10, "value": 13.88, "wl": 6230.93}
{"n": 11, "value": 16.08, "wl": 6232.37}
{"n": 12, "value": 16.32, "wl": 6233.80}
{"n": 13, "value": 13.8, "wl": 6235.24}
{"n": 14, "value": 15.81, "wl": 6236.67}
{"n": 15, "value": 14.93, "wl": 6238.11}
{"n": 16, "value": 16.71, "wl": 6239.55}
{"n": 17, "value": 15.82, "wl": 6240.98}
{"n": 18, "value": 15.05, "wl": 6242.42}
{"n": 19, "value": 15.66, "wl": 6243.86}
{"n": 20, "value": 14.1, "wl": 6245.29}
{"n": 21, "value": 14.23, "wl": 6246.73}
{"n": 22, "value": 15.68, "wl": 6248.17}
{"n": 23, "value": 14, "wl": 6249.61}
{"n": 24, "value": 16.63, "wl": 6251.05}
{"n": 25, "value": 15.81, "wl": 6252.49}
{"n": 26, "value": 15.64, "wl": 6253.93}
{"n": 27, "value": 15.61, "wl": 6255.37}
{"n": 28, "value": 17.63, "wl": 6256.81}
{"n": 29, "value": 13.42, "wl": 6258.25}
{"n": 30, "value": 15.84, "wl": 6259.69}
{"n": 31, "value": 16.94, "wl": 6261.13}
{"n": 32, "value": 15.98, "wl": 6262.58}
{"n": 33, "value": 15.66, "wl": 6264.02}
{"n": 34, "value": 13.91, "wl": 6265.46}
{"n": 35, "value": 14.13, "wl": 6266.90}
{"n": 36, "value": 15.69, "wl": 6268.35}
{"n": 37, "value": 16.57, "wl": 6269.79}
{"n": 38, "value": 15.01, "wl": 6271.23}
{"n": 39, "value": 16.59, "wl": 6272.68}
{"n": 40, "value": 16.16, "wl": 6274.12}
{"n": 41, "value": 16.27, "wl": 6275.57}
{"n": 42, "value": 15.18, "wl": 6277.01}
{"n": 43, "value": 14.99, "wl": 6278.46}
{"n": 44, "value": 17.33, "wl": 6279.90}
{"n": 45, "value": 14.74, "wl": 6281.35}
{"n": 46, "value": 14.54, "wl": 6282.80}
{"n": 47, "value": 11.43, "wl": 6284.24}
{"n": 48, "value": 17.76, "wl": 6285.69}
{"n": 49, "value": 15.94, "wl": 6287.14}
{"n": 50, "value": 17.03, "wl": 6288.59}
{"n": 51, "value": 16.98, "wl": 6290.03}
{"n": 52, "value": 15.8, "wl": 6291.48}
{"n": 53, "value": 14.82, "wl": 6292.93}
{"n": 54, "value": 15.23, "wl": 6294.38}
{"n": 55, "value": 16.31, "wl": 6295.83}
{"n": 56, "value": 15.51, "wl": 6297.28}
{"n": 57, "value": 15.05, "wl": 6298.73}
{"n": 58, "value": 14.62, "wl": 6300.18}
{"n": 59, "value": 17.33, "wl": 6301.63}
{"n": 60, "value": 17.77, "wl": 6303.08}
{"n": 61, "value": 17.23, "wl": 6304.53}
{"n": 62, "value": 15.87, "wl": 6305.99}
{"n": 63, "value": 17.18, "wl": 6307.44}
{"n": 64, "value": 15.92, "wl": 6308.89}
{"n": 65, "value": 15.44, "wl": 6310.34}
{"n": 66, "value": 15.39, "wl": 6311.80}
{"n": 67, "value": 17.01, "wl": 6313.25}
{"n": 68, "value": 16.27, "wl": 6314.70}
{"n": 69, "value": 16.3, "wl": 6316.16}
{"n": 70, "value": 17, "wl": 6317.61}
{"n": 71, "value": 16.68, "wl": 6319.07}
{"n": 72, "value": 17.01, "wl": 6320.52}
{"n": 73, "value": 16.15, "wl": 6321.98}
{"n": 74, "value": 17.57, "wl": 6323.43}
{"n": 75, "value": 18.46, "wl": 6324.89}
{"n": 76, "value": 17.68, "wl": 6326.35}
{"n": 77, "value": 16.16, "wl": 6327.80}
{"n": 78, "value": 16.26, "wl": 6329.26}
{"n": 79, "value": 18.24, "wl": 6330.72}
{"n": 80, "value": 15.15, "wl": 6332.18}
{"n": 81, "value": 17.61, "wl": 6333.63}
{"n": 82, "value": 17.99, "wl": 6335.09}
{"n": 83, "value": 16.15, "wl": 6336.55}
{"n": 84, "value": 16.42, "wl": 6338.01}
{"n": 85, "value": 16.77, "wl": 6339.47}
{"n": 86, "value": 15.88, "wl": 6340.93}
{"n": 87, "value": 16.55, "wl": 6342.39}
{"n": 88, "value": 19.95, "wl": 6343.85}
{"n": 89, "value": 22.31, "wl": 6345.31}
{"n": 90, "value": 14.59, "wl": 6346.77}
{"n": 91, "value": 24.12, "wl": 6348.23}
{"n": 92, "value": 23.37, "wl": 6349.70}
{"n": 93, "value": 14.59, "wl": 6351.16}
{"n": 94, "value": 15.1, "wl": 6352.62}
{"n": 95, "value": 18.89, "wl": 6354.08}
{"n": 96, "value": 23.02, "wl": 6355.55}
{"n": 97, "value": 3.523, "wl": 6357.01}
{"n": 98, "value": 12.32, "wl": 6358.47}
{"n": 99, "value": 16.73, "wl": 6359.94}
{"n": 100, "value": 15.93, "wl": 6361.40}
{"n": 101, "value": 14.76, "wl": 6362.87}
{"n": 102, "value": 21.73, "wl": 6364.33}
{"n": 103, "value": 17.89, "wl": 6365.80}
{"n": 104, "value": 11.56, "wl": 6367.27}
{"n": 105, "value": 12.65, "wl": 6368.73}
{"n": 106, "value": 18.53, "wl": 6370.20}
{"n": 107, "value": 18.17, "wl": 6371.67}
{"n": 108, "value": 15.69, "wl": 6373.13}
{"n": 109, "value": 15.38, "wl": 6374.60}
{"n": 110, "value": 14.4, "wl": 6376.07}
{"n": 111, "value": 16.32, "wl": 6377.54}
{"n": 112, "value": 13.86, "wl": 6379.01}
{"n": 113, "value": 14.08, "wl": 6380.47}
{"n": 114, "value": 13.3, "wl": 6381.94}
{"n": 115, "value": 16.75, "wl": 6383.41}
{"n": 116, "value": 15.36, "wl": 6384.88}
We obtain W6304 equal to 0.3 angstroms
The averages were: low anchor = 15.4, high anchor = 17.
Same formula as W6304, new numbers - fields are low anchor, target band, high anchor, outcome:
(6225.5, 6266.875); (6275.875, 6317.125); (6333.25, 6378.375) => 0.15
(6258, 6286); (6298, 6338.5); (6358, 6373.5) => -2.34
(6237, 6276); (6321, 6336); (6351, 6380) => -1.50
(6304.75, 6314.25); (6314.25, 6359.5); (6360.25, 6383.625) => -3.02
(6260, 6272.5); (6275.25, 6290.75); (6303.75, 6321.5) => 0.22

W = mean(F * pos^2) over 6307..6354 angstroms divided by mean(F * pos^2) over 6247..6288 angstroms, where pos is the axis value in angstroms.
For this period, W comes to 1.13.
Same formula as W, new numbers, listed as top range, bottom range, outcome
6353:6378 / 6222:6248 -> 1.09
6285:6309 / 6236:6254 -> 1.08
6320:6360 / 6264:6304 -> 1.11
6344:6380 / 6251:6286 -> 1.09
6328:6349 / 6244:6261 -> 1.18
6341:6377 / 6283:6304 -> 1.08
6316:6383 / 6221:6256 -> 1.14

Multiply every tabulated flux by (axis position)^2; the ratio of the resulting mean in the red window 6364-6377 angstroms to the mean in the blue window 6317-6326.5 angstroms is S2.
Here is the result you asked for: 0.9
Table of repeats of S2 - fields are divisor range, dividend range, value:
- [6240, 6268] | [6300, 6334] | 1.11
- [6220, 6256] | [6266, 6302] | 1.05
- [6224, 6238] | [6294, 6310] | 1.10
